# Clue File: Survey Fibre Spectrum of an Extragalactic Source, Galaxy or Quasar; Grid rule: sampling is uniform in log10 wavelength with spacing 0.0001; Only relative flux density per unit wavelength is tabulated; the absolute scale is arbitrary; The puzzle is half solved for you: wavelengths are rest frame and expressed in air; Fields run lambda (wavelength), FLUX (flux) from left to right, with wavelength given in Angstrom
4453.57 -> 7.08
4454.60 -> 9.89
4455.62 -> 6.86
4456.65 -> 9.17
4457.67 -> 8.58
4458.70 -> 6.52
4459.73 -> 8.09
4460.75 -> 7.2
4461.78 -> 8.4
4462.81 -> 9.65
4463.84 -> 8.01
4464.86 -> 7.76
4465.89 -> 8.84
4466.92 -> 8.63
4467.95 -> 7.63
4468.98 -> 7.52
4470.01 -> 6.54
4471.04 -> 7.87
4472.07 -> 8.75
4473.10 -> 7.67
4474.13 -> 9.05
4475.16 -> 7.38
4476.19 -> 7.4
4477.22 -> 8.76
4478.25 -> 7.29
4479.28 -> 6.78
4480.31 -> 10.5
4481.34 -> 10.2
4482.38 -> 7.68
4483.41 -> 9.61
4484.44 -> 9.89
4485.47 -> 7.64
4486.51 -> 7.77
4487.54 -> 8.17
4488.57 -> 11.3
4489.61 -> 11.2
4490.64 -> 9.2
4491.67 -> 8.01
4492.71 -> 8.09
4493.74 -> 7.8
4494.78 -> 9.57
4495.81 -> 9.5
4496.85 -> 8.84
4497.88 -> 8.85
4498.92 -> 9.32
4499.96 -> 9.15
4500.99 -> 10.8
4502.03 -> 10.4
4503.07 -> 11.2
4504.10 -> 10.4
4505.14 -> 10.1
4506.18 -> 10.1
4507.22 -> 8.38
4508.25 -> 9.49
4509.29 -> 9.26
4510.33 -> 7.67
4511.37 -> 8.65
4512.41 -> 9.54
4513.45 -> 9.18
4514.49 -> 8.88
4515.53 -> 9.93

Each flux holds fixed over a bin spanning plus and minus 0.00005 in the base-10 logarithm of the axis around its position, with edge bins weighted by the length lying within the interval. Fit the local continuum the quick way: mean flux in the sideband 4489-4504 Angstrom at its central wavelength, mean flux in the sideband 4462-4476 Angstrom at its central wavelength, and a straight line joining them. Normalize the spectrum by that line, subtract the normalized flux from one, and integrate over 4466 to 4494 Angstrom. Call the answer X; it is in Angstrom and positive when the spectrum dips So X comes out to 0.6 Angstrom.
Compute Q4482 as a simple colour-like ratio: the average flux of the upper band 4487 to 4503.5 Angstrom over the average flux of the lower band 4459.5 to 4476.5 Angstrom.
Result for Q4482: 1.18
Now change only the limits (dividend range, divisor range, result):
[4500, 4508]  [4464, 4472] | 1.28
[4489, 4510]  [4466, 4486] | 1.15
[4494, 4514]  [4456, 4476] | 1.18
